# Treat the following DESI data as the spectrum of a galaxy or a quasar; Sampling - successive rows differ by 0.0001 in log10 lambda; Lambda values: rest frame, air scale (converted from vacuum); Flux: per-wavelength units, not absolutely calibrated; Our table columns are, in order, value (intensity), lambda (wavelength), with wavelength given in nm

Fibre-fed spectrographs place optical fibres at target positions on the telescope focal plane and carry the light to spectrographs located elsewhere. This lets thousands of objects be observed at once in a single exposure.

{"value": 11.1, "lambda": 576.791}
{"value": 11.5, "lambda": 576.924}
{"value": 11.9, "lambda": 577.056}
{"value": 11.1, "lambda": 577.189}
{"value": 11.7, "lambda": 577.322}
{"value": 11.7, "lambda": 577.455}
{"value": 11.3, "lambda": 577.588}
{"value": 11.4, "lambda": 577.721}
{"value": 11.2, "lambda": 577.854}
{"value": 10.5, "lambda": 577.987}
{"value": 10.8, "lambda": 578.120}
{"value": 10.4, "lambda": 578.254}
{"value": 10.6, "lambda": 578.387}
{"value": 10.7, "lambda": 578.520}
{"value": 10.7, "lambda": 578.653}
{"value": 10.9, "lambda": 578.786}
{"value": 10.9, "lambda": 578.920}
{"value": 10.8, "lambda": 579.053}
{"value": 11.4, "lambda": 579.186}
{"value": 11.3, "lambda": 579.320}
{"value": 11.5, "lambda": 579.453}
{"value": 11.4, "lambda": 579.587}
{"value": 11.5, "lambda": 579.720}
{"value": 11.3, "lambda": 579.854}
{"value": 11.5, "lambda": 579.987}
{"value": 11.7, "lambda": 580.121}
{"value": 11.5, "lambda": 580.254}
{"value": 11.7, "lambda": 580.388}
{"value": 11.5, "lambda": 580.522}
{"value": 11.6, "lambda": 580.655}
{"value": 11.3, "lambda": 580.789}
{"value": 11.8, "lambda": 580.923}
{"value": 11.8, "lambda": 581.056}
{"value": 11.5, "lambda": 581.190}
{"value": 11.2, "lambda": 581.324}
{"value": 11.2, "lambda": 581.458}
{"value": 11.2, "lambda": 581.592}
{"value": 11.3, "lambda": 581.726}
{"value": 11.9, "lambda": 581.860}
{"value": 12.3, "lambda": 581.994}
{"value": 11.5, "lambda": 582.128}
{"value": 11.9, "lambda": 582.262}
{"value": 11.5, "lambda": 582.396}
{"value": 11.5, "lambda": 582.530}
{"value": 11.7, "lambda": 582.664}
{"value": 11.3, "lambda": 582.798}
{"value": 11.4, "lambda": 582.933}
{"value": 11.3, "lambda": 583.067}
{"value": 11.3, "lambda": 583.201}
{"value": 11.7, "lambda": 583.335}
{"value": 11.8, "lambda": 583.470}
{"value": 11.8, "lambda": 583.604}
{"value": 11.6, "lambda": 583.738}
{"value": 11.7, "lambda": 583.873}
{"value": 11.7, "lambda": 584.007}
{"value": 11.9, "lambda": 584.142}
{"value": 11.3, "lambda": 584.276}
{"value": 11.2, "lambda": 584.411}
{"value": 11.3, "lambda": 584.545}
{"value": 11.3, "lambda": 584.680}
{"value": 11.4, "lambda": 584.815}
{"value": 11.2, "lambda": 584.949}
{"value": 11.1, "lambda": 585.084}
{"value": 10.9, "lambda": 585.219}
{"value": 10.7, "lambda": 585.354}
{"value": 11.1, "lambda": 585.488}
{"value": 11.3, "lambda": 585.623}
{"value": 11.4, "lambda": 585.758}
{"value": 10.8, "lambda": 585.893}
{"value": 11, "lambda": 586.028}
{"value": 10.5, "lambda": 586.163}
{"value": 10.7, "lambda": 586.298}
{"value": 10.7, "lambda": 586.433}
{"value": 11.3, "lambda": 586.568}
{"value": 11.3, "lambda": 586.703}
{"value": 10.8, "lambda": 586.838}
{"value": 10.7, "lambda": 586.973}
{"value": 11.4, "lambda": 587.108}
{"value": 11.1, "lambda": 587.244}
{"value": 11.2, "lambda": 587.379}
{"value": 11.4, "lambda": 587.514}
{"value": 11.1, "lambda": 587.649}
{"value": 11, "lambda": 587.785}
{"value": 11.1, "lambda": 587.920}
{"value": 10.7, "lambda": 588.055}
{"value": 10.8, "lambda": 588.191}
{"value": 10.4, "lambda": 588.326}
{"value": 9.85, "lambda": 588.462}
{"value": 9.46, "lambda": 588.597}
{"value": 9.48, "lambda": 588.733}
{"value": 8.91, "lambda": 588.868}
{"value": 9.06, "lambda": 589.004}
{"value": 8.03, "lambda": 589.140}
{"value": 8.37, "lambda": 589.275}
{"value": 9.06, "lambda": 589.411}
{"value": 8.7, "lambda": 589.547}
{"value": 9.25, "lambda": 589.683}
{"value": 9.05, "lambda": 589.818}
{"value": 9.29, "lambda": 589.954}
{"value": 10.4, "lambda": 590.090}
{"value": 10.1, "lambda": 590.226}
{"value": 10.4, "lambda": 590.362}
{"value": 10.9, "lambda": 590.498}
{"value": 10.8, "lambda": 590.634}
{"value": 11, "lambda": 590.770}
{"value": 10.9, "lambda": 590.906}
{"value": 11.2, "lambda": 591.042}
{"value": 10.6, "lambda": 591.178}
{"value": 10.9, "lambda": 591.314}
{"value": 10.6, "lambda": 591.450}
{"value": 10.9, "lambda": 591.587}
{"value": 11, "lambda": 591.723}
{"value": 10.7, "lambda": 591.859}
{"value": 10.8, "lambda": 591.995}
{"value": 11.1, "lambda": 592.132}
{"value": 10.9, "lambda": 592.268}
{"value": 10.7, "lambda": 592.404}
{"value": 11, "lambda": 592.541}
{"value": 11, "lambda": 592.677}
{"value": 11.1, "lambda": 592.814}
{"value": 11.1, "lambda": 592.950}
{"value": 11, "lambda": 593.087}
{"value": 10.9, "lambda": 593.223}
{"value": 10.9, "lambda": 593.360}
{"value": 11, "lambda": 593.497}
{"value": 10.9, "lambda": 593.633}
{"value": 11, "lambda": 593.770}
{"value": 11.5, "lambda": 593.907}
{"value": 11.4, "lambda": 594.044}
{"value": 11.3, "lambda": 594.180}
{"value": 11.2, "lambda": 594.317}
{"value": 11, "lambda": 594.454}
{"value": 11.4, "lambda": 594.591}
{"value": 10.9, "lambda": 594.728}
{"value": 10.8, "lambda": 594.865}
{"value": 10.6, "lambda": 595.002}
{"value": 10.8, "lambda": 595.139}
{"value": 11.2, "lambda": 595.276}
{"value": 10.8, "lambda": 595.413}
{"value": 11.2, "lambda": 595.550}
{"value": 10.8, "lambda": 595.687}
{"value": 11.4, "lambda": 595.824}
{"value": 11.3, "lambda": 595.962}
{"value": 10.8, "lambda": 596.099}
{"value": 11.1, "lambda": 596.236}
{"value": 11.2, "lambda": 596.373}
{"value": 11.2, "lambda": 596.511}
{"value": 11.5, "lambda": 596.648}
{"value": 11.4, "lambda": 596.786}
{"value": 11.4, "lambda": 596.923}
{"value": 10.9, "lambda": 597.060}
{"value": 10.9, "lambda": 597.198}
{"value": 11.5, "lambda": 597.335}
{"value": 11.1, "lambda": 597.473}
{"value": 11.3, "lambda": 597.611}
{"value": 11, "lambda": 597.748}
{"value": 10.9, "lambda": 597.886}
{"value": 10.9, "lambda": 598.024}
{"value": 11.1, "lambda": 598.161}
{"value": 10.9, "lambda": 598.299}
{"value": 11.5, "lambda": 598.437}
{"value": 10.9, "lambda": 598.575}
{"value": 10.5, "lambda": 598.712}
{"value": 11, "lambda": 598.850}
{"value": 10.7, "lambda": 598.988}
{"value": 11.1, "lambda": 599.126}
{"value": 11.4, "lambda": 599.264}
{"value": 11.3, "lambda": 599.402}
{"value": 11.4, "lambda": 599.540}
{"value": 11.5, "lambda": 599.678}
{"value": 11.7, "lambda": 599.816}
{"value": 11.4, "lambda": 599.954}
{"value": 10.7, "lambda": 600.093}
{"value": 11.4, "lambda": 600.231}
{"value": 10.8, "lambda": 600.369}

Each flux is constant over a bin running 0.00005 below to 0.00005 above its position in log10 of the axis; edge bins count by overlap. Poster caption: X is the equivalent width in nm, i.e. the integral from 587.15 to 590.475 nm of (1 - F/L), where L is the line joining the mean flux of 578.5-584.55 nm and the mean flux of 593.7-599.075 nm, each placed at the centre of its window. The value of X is 0.39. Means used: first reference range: 11.5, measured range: 9.95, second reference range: 11.1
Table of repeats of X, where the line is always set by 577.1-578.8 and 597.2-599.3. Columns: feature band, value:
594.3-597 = -0.01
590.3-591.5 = 0.02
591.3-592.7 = 0.02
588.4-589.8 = 0.26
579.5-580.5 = -0.05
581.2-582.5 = -0.06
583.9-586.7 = -0.03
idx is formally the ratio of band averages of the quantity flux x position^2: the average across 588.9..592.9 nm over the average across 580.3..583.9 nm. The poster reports 0.91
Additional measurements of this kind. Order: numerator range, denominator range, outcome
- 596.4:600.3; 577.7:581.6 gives 1.06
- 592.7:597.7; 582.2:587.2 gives 1.02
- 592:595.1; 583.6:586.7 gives 1.01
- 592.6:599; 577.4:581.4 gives 1.04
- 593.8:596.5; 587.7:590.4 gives 1.17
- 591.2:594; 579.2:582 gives 0.99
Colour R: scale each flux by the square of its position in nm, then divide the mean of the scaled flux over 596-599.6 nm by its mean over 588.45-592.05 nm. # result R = 1.1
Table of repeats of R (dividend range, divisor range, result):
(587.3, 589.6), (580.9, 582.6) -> 0.88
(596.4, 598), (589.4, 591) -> 1.14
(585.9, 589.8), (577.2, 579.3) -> 0.96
